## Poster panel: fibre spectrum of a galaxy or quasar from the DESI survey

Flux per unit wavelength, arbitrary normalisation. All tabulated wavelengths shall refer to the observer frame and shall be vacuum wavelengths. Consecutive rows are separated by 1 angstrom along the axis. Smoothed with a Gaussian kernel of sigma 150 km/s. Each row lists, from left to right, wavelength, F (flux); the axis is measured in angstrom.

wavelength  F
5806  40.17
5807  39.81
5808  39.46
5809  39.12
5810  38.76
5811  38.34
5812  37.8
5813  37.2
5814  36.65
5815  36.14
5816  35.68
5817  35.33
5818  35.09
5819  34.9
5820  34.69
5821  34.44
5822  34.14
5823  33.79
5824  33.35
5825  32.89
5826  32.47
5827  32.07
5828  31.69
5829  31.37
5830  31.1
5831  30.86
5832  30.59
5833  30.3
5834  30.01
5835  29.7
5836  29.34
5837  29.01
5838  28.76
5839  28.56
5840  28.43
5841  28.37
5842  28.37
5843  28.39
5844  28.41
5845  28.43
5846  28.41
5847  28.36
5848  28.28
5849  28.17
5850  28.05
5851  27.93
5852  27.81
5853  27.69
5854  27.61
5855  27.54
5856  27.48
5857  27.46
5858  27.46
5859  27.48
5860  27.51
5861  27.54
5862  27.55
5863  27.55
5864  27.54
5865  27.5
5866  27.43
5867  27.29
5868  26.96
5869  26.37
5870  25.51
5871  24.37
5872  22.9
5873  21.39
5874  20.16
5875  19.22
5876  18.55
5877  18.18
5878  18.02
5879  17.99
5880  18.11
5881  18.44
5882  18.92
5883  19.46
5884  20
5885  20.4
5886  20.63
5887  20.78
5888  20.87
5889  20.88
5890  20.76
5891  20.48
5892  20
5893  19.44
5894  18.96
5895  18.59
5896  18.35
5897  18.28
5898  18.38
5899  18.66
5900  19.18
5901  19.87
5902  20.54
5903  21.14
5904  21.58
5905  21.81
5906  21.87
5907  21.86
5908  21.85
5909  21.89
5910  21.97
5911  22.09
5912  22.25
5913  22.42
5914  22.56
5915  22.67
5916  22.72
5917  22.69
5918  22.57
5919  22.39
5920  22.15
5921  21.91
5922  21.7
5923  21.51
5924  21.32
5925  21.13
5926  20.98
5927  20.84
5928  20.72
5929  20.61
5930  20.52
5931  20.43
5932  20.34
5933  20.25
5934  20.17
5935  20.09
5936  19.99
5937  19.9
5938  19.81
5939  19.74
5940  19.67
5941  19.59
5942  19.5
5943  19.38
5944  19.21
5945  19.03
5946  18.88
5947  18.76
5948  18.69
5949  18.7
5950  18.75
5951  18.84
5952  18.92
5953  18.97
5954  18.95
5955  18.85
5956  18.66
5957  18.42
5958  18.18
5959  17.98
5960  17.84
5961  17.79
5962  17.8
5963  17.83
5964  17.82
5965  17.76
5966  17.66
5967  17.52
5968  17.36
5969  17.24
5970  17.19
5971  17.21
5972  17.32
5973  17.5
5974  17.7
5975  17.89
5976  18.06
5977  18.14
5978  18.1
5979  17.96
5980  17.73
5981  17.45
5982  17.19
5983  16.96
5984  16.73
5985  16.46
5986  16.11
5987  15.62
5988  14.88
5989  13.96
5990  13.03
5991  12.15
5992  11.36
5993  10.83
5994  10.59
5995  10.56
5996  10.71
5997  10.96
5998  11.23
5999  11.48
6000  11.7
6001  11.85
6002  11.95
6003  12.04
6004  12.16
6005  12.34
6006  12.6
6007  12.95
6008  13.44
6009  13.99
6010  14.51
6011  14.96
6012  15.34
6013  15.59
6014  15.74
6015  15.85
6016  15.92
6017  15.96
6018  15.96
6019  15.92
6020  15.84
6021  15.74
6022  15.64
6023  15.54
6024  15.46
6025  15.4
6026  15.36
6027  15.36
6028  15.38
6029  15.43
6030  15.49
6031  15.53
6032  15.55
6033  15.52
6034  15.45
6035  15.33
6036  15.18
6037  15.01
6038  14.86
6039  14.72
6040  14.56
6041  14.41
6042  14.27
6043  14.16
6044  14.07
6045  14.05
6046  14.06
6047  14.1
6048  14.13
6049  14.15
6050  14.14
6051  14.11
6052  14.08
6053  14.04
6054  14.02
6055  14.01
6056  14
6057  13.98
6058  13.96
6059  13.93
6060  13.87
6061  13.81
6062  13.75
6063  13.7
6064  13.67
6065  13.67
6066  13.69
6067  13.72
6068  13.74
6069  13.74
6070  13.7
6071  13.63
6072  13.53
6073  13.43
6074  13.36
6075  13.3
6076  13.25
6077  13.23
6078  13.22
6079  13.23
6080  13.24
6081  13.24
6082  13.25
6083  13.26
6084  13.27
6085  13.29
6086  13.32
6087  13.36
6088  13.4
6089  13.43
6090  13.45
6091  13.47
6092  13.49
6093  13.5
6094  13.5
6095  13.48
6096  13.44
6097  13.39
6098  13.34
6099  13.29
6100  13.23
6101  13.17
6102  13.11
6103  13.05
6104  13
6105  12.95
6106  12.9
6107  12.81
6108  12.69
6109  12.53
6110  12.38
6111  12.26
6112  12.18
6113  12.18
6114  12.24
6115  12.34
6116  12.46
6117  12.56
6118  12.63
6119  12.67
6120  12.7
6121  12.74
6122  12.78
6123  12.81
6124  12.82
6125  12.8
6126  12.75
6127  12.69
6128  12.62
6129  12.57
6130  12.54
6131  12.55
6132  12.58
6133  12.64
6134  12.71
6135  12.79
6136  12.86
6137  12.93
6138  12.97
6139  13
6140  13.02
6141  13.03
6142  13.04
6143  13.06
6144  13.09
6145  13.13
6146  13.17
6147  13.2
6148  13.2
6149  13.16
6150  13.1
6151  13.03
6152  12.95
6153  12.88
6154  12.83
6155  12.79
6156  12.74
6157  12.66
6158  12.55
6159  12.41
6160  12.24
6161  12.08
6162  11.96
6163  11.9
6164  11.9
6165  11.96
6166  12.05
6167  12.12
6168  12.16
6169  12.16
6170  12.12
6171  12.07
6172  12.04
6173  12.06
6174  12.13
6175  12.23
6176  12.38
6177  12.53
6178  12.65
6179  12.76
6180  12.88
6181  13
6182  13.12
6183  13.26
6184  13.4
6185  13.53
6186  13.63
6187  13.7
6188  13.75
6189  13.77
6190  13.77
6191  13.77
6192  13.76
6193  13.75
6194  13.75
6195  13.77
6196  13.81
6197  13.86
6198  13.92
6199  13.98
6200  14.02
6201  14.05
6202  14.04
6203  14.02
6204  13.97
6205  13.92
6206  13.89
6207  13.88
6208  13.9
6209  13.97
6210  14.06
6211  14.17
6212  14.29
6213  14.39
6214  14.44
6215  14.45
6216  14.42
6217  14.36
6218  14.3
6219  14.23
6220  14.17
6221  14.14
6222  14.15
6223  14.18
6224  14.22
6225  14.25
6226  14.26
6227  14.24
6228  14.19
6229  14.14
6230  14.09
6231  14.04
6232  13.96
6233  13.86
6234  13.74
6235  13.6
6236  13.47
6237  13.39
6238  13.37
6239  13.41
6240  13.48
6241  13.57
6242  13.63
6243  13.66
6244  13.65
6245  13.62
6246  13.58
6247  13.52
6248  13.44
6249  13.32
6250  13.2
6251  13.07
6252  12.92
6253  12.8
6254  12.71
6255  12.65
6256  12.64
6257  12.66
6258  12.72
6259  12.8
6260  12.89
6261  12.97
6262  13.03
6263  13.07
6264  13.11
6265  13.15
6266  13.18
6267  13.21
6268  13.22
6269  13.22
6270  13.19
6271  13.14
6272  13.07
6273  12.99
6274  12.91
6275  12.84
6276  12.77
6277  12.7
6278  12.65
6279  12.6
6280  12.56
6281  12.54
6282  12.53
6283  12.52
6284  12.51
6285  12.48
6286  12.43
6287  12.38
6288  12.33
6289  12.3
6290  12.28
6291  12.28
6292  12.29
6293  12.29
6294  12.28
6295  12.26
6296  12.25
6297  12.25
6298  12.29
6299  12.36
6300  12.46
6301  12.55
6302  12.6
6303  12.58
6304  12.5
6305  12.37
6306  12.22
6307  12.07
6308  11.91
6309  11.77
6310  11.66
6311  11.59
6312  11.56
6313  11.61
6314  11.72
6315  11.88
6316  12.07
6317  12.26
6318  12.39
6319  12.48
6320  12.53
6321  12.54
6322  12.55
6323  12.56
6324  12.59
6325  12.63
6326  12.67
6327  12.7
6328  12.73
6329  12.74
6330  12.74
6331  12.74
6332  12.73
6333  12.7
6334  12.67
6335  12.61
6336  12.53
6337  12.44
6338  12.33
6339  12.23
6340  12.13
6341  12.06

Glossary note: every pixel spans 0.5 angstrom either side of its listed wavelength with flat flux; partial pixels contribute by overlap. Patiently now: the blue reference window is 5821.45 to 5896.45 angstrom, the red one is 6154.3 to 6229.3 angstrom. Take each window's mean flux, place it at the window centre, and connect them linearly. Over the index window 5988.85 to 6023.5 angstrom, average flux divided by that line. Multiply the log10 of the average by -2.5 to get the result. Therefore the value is 0.446 mag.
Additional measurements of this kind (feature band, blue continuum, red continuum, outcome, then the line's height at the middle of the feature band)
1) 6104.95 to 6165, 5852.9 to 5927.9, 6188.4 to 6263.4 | 0.25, 16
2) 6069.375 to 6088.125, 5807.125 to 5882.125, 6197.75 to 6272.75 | 0.43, 19.8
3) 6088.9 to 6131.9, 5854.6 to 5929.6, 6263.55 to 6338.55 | 0.30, 17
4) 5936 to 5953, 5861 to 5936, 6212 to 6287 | 0.06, 20.4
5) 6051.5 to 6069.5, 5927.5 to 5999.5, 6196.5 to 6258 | 0.16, 16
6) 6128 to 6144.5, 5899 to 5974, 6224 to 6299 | 0.22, 15.7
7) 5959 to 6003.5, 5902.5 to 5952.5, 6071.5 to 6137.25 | 0.20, 18.4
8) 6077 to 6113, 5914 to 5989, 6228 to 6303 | 0.23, 16.3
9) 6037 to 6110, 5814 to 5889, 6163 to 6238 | 0.34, 18.6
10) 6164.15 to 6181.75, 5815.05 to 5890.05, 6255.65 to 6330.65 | 0.32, 16.5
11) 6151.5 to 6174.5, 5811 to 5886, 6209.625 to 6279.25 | 0.32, 16.5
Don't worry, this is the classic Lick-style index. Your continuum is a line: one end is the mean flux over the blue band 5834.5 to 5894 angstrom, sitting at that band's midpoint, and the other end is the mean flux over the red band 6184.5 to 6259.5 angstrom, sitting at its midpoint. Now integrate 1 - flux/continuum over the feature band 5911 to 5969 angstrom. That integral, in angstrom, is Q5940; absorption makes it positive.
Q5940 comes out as 6.75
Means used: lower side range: 24.8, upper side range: 13.8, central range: 19.9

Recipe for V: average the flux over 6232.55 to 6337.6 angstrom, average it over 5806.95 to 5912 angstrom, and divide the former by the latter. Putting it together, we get 0.48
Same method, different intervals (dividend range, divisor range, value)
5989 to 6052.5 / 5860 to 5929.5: 0.65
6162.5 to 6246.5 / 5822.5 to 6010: 0.64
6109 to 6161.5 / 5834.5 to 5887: 0.50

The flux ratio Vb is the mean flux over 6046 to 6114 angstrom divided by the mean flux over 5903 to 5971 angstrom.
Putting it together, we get 0.7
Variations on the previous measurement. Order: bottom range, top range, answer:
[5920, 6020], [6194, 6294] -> 0.79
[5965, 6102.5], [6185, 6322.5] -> 0.91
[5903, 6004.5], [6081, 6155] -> 0.71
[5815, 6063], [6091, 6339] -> 0.64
